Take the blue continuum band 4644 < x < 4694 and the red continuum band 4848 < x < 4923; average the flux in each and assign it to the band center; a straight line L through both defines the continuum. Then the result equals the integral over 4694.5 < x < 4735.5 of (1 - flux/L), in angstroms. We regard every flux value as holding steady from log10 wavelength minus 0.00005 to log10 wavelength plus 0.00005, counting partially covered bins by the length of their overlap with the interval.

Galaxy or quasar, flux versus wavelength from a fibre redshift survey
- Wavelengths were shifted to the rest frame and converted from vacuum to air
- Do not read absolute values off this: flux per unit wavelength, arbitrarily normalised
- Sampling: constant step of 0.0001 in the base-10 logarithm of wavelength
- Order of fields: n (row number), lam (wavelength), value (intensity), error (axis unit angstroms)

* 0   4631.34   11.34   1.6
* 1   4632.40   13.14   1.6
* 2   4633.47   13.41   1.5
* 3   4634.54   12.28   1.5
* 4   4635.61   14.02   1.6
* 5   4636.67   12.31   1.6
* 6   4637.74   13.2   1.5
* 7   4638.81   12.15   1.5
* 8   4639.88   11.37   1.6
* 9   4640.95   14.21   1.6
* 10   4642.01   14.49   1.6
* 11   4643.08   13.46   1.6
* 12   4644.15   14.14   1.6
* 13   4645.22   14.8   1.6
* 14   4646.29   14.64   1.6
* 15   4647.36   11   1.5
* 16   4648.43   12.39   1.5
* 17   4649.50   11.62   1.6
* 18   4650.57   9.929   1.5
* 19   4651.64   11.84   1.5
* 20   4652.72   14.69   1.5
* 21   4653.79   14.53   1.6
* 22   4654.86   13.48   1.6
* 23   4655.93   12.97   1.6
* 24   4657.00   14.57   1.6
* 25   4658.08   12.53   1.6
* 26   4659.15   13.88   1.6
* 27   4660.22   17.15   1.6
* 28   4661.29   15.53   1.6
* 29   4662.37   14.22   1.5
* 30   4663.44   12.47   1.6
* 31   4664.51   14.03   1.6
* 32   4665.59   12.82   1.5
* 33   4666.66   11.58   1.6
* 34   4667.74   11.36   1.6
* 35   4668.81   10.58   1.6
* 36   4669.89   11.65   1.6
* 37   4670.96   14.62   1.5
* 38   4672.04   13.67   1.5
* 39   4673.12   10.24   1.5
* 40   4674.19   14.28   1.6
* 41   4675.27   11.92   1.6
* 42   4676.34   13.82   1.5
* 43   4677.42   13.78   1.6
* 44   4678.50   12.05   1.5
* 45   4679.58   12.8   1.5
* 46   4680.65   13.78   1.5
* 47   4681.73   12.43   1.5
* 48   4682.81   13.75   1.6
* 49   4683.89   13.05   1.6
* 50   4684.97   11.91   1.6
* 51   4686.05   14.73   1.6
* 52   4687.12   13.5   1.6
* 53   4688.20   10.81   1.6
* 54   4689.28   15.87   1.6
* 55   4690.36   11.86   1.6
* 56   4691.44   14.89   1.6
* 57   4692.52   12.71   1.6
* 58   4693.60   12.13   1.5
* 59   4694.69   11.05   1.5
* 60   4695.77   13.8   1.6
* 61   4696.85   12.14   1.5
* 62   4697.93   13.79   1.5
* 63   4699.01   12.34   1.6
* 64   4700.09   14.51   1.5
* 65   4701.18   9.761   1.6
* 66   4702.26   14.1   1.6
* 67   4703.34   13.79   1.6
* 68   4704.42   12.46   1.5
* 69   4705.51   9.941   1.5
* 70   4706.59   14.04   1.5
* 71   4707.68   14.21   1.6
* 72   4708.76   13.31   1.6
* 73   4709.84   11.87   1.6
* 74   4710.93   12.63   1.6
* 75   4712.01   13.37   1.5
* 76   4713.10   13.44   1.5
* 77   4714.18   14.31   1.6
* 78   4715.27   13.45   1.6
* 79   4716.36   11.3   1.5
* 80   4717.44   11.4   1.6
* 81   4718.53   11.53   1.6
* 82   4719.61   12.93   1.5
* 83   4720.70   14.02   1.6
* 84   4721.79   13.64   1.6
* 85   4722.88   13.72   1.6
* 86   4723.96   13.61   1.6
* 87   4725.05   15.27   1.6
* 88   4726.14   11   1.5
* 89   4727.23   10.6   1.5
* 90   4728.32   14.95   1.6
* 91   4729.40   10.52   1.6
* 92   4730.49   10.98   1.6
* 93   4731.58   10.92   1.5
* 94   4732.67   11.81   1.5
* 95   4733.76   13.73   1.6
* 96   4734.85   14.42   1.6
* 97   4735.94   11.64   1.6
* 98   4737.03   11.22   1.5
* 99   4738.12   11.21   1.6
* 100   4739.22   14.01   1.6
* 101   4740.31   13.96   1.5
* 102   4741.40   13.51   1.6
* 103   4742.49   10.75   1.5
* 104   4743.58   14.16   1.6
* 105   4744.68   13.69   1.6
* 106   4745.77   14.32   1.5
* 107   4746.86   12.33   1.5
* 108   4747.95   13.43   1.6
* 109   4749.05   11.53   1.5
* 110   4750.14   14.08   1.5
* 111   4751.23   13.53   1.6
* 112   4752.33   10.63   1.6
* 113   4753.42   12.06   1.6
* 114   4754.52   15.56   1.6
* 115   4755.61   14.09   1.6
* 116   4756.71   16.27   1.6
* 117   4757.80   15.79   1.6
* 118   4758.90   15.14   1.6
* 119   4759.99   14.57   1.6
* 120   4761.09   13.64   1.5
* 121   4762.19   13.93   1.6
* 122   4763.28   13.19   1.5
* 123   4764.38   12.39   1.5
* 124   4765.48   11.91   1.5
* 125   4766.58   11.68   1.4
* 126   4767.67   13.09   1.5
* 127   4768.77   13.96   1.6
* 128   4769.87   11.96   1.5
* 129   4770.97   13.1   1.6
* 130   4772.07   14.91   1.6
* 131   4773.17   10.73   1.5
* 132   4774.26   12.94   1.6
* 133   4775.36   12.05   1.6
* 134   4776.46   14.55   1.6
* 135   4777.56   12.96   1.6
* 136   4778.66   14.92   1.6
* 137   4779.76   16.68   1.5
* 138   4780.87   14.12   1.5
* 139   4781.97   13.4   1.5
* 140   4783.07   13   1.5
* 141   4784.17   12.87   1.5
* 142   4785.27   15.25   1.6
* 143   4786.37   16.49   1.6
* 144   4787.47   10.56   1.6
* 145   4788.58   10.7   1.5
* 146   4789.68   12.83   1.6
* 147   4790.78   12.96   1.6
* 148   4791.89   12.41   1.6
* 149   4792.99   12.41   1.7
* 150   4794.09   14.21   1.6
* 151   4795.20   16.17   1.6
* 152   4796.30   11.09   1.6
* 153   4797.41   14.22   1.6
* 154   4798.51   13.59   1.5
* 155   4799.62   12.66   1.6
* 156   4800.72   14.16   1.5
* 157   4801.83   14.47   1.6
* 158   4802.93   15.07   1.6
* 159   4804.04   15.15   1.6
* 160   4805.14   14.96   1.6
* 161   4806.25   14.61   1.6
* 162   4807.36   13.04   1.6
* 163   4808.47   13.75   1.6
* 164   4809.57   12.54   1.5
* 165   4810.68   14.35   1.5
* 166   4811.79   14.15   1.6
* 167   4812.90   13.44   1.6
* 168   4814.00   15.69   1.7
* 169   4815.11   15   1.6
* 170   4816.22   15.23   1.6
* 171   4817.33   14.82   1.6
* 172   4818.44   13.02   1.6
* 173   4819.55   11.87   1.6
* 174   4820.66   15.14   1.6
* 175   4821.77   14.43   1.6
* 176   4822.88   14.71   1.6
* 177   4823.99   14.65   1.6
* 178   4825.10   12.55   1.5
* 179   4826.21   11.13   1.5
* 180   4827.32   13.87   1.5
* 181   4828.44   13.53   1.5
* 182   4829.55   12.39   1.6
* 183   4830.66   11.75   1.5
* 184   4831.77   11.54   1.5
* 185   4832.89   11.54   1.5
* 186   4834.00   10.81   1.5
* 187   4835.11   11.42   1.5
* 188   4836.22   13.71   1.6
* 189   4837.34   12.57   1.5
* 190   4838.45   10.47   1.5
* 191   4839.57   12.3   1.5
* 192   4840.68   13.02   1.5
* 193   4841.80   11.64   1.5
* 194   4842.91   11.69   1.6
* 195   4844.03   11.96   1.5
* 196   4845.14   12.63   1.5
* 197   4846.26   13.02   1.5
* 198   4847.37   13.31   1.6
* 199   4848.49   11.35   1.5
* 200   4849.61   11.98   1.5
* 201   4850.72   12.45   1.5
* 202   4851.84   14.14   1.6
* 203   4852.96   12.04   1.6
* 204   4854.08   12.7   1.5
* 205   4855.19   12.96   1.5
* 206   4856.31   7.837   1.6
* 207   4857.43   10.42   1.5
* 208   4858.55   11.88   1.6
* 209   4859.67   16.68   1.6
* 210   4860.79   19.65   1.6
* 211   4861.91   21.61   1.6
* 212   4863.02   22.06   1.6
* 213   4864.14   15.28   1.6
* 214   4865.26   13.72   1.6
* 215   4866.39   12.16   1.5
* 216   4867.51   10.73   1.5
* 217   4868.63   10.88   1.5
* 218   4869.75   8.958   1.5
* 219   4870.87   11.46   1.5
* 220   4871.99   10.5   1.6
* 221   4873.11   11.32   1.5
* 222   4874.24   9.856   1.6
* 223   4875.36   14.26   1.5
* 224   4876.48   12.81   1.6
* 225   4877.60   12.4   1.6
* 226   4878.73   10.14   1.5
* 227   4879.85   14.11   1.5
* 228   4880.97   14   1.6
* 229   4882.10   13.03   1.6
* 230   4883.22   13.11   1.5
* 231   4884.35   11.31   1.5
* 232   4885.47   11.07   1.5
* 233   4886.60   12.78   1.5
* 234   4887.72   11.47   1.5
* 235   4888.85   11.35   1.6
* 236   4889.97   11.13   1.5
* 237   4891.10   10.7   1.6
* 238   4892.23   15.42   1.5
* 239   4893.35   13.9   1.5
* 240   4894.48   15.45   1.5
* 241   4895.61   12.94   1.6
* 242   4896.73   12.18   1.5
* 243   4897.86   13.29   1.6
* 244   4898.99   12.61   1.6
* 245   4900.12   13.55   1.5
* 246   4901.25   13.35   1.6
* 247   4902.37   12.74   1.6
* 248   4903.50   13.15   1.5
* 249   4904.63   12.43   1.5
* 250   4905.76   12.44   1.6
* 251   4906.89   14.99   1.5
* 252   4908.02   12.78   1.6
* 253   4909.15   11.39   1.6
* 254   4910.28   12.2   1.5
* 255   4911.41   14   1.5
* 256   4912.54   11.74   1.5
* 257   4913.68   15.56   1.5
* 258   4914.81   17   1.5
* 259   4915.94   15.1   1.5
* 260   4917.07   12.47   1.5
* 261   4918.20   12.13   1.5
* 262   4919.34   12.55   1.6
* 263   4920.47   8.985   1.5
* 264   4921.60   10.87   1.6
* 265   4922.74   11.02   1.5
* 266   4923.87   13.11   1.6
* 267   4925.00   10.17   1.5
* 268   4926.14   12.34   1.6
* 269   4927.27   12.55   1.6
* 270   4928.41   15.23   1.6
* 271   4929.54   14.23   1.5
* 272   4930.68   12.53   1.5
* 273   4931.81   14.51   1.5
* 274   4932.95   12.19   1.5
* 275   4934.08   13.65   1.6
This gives 1.0 angstroms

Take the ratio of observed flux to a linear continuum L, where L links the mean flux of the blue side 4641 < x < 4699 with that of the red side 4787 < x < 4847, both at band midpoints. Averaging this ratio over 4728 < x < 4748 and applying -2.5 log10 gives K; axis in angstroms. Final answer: 0.04 mag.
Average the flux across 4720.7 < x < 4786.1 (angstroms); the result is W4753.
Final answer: 13.2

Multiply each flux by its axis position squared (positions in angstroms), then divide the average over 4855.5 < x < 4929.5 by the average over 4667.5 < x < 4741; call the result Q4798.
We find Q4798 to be 1.09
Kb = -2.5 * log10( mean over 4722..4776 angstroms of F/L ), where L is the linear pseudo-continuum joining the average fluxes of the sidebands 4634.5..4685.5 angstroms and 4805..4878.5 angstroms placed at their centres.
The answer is 0.00 mag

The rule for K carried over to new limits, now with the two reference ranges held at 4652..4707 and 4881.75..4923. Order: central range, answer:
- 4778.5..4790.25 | -0.06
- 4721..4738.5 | 0.05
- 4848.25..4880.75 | -0.01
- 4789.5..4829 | -0.08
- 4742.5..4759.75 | -0.06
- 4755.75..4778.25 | -0.04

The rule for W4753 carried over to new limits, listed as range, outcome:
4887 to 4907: 12.9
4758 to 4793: 13.3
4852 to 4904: 12.9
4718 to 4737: 12.6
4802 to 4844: 13.3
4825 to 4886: 12.7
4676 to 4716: 13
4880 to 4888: 12.5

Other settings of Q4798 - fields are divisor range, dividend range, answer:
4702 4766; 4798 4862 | 1.06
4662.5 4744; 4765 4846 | 1.08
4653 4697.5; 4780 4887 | 1.07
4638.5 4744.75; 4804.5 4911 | 1.08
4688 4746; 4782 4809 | 1.10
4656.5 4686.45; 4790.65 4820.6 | 1.12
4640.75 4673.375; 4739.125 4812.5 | 1.08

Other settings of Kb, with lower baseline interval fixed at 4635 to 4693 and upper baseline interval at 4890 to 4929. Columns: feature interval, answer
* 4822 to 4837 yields 0.03 mag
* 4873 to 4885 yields 0.05 mag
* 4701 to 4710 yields 0.03 mag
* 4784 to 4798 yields -0.02 mag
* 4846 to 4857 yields 0.07 mag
